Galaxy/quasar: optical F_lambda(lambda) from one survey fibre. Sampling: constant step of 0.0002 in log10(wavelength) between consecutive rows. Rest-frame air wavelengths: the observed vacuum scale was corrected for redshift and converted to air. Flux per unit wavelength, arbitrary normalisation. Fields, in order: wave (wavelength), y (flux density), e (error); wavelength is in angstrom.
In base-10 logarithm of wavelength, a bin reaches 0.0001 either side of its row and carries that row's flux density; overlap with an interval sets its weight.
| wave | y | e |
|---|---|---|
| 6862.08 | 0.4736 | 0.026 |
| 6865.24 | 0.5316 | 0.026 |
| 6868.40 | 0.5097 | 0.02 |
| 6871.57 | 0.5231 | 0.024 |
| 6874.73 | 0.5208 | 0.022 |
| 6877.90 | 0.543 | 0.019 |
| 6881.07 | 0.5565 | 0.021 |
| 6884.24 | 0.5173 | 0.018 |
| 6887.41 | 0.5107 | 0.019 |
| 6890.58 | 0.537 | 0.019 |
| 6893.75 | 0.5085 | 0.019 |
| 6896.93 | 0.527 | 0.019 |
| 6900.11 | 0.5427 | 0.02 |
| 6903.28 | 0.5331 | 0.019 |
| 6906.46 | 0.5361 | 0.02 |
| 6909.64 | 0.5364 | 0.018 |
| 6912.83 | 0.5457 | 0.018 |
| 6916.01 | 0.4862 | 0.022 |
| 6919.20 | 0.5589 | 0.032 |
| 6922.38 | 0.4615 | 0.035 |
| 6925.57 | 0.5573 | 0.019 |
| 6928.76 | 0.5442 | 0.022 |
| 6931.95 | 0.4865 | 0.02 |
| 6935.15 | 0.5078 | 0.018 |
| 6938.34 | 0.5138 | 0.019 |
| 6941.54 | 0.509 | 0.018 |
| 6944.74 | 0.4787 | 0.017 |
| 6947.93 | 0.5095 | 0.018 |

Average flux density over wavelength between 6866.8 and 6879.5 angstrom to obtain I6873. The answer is 0.524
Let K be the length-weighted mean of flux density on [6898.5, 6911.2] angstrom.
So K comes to 0.537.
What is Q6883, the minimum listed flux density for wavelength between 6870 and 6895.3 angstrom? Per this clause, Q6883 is 0.5085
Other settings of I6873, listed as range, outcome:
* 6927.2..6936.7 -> 0.512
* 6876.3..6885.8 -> 0.539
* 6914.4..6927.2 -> 0.516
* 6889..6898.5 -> 0.524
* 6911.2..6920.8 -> 0.53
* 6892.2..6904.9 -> 0.528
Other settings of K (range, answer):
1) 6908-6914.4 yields 0.54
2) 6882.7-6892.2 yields 0.522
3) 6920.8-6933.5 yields 0.513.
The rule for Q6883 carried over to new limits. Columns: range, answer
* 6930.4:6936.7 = 0.4865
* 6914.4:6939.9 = 0.4615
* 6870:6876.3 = 0.5208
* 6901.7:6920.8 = 0.4862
